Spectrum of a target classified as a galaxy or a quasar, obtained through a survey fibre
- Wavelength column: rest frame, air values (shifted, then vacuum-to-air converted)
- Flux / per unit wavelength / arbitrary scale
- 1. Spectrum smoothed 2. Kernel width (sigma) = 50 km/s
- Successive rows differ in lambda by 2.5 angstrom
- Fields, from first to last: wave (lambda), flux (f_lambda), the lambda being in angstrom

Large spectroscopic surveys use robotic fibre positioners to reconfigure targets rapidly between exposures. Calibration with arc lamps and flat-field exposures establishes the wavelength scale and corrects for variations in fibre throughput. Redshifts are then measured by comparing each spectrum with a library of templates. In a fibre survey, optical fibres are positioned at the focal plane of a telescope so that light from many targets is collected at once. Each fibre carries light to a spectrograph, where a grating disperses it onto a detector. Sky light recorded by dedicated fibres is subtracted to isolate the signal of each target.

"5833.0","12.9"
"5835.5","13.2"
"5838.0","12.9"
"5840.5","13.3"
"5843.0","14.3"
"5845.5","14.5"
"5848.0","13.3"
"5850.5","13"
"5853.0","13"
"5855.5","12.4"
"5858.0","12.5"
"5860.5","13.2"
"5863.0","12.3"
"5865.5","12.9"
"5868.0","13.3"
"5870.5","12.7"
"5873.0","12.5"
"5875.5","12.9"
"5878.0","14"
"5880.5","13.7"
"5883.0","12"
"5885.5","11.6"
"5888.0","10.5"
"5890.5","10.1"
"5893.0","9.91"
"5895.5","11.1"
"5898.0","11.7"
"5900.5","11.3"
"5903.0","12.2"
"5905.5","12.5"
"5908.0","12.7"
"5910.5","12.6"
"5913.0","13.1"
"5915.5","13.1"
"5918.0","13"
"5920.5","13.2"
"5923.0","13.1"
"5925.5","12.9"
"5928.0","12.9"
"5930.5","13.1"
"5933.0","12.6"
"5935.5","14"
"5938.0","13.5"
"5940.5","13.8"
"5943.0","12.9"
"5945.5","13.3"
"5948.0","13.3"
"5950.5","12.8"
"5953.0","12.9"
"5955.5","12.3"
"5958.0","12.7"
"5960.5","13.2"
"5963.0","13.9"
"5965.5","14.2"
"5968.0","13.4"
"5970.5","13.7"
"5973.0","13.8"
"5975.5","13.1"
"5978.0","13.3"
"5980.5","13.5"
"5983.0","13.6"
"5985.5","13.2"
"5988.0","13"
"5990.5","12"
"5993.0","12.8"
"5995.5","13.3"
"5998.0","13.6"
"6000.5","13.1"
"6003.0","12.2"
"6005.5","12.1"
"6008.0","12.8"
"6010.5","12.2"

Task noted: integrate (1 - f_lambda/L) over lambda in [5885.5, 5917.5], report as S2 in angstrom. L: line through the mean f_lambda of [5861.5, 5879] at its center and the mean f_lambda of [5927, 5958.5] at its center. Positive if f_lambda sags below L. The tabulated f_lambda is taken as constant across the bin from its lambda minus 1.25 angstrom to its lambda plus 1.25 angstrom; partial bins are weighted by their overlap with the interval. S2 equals 3.1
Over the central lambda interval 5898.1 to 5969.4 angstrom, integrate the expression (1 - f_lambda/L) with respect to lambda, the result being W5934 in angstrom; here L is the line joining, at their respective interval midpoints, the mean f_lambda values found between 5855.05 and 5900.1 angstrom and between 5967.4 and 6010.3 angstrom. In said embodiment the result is -2.1 angstrom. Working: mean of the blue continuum 12.2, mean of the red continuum 13.1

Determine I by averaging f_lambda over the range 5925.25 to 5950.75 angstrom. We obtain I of 13.2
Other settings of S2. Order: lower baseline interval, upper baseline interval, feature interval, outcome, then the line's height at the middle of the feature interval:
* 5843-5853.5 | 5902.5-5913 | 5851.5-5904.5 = 3.68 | 13.1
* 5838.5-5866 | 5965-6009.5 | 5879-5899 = 2.73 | 13.1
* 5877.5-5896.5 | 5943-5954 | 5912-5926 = -0.85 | 12.3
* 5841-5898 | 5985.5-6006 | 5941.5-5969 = -0.98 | 12.7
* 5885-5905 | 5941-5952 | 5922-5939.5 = -0.94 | 12.5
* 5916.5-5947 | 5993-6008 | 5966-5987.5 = -0.82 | 13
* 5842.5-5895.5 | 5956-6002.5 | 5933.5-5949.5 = -0.49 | 13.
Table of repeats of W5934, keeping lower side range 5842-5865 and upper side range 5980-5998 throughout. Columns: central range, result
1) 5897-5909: 0.96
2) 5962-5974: -0.65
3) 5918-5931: 0.08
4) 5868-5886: 0.38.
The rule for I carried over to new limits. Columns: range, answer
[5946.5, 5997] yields 13.2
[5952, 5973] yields 13.3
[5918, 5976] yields 13.2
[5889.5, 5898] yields 10.6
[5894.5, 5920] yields 12.4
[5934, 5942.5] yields 13.7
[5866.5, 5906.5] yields 12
